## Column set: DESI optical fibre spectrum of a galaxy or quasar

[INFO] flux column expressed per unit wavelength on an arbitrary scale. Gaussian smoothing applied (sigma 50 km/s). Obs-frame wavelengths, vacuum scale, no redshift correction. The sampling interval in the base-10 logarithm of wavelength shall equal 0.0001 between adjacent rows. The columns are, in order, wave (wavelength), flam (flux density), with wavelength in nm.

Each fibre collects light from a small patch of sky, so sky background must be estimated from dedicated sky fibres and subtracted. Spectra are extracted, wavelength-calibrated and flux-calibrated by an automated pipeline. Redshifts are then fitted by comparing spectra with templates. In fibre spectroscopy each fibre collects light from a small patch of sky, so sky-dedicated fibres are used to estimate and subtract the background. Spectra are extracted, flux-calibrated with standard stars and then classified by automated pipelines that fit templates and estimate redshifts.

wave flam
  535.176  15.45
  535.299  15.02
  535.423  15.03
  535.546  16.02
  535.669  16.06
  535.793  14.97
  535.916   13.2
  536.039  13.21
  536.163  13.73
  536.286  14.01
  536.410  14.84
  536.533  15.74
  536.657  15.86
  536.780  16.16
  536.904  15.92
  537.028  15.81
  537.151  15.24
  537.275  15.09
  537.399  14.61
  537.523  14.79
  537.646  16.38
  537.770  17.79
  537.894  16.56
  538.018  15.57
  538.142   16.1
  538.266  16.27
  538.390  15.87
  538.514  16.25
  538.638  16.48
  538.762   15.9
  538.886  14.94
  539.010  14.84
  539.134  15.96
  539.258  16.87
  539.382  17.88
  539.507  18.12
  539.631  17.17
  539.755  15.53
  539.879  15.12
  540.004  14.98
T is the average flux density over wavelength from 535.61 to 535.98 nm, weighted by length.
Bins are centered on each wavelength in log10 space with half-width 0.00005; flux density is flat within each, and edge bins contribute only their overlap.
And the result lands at 14.7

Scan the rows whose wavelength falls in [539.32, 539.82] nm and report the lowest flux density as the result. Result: 15.53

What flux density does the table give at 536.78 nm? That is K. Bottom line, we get 16.16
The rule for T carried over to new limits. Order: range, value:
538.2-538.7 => 16.2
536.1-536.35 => 13.8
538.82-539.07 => 14.9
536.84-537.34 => 15.5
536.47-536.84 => 15.9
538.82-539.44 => 16.1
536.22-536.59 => 14.9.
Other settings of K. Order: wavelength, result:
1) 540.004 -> 14.98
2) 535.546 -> 16.02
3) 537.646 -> 16.38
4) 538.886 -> 14.94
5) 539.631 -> 17.17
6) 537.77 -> 17.79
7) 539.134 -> 15.96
